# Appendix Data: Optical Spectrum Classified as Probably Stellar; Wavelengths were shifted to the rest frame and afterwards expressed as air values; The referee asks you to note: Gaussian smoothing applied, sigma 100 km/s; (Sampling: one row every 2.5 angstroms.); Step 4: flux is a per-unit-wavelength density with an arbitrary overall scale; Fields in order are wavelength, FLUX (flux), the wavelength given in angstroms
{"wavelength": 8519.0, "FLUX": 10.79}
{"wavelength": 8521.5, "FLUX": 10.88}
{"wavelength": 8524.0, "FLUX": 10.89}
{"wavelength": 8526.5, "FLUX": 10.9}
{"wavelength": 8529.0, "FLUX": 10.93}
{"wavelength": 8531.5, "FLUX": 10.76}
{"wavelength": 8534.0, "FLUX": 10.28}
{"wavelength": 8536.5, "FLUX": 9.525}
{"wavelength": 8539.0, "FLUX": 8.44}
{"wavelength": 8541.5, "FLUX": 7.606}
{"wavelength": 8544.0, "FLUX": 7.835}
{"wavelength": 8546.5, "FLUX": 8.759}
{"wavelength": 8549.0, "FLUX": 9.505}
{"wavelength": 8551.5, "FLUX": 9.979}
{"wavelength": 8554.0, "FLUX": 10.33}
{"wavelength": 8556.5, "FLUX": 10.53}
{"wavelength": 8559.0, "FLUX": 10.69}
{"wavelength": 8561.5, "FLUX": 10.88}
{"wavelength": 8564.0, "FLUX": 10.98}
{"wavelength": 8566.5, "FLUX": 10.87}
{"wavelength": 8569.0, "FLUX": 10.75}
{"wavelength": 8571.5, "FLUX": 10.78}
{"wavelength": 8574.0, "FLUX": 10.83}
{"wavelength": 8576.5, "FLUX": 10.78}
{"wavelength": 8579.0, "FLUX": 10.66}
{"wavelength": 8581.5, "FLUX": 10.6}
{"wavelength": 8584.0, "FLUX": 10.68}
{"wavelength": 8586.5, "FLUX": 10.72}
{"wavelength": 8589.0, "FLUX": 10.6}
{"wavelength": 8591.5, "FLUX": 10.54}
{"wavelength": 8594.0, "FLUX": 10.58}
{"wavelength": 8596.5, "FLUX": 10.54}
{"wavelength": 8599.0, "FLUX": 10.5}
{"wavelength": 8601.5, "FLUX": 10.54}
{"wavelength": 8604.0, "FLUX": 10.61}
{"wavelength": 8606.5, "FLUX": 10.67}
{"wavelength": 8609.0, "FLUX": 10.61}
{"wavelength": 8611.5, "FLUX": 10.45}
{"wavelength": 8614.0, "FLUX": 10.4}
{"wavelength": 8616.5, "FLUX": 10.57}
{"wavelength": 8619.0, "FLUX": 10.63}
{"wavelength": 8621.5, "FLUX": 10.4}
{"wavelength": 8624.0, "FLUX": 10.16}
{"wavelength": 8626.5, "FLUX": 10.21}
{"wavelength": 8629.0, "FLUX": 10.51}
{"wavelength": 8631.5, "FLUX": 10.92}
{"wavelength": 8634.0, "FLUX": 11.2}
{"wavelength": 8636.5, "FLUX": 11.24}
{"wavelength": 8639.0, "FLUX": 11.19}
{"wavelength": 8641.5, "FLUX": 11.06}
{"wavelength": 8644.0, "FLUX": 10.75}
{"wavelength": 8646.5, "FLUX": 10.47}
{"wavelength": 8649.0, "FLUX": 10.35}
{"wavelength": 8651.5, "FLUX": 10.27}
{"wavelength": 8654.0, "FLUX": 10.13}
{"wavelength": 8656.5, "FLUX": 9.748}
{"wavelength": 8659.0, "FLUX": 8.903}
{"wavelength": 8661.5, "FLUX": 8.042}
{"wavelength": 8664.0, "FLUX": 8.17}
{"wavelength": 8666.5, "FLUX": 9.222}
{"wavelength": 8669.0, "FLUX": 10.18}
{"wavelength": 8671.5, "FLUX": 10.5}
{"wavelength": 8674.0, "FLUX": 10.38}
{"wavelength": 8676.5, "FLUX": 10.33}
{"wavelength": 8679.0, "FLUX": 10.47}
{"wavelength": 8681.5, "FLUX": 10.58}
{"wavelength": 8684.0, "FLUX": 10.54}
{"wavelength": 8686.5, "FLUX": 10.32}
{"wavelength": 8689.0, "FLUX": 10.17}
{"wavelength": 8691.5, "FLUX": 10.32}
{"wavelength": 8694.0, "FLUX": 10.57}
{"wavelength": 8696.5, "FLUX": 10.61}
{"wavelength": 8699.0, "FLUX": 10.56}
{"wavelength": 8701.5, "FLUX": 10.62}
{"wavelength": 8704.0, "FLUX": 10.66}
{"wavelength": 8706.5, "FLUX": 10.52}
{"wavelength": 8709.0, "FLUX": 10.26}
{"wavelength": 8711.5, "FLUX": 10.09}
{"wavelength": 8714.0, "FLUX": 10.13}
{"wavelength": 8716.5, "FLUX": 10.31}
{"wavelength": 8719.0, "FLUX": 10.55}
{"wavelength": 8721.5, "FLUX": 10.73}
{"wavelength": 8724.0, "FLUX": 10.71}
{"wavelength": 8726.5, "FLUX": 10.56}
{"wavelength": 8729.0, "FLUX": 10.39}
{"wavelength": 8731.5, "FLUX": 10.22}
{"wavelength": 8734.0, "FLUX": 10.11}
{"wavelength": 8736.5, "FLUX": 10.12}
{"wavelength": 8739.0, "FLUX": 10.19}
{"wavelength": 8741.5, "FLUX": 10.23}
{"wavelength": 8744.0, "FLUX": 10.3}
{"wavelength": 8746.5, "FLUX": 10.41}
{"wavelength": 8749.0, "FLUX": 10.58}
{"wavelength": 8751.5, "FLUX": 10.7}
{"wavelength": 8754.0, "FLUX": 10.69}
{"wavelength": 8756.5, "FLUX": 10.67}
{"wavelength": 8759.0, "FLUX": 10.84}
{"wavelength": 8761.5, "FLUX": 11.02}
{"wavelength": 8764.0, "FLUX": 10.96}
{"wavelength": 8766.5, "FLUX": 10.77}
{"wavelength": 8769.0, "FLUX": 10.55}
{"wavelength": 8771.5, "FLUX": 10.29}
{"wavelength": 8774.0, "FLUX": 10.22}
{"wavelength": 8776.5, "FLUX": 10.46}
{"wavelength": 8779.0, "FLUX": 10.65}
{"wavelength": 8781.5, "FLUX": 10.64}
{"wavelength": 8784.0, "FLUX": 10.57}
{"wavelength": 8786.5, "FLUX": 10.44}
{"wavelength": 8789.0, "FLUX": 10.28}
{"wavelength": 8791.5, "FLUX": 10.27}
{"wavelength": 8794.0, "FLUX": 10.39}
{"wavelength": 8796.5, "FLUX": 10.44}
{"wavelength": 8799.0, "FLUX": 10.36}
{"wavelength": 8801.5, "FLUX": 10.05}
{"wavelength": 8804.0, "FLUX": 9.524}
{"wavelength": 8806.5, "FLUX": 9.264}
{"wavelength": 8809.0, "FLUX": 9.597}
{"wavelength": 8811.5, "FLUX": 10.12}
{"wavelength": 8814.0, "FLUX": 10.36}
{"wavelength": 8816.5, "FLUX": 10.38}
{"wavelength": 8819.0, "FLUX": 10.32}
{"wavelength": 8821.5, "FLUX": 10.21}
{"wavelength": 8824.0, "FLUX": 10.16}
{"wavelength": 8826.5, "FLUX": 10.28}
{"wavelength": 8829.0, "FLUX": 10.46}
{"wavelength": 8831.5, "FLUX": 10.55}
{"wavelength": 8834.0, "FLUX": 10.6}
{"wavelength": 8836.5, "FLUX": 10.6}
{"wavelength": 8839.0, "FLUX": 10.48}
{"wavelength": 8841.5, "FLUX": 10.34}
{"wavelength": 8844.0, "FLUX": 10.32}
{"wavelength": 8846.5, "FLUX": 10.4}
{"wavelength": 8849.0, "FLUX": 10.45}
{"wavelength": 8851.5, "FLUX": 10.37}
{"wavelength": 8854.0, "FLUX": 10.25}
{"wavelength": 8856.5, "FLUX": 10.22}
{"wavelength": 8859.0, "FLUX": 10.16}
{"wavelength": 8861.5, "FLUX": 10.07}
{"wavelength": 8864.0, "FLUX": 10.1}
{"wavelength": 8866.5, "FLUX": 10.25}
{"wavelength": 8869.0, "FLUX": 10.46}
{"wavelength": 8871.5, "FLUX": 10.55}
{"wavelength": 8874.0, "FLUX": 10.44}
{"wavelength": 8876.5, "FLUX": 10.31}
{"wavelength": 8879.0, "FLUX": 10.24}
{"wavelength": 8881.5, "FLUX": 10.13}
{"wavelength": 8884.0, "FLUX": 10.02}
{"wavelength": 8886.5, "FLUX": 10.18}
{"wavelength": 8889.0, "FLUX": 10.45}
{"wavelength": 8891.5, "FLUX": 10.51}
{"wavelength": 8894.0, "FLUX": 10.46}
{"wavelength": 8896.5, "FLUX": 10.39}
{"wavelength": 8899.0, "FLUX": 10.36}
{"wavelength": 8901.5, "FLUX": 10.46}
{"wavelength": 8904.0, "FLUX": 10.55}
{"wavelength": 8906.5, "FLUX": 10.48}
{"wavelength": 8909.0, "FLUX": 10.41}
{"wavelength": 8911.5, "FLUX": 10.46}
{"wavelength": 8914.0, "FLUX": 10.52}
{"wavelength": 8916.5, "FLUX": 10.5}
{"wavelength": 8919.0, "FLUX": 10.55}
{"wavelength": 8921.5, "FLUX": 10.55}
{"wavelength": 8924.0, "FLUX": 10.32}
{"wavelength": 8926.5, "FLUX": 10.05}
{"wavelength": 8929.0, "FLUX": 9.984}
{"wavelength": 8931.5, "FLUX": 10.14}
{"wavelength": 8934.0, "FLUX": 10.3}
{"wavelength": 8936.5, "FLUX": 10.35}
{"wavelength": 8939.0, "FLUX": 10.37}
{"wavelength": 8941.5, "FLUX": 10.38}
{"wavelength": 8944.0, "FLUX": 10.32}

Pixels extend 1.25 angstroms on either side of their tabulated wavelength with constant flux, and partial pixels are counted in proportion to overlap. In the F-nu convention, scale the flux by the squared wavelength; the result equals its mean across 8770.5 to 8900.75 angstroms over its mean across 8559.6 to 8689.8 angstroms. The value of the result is 1.0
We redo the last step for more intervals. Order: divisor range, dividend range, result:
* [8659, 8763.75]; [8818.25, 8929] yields 1.04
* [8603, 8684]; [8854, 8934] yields 1.06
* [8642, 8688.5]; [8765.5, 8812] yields 1.06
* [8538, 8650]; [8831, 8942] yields 1.06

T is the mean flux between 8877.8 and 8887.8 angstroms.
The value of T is 10.1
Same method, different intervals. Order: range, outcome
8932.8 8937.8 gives 10.3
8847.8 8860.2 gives 10.3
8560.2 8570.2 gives 10.9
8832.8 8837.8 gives 10.6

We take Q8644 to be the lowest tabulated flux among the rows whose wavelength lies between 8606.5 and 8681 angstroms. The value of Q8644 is 8.042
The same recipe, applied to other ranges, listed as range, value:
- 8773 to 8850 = 9.264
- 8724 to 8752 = 10.11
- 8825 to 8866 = 10.07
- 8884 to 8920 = 10.02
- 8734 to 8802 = 10.05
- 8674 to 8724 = 10.09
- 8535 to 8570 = 7.606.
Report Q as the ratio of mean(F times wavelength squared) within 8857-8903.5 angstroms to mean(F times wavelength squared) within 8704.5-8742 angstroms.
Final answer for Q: 1.03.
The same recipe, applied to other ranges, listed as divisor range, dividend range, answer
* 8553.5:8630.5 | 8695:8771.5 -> 1.02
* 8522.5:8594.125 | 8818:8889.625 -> 1.08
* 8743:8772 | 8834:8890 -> 0.99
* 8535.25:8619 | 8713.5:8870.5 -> 1.06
